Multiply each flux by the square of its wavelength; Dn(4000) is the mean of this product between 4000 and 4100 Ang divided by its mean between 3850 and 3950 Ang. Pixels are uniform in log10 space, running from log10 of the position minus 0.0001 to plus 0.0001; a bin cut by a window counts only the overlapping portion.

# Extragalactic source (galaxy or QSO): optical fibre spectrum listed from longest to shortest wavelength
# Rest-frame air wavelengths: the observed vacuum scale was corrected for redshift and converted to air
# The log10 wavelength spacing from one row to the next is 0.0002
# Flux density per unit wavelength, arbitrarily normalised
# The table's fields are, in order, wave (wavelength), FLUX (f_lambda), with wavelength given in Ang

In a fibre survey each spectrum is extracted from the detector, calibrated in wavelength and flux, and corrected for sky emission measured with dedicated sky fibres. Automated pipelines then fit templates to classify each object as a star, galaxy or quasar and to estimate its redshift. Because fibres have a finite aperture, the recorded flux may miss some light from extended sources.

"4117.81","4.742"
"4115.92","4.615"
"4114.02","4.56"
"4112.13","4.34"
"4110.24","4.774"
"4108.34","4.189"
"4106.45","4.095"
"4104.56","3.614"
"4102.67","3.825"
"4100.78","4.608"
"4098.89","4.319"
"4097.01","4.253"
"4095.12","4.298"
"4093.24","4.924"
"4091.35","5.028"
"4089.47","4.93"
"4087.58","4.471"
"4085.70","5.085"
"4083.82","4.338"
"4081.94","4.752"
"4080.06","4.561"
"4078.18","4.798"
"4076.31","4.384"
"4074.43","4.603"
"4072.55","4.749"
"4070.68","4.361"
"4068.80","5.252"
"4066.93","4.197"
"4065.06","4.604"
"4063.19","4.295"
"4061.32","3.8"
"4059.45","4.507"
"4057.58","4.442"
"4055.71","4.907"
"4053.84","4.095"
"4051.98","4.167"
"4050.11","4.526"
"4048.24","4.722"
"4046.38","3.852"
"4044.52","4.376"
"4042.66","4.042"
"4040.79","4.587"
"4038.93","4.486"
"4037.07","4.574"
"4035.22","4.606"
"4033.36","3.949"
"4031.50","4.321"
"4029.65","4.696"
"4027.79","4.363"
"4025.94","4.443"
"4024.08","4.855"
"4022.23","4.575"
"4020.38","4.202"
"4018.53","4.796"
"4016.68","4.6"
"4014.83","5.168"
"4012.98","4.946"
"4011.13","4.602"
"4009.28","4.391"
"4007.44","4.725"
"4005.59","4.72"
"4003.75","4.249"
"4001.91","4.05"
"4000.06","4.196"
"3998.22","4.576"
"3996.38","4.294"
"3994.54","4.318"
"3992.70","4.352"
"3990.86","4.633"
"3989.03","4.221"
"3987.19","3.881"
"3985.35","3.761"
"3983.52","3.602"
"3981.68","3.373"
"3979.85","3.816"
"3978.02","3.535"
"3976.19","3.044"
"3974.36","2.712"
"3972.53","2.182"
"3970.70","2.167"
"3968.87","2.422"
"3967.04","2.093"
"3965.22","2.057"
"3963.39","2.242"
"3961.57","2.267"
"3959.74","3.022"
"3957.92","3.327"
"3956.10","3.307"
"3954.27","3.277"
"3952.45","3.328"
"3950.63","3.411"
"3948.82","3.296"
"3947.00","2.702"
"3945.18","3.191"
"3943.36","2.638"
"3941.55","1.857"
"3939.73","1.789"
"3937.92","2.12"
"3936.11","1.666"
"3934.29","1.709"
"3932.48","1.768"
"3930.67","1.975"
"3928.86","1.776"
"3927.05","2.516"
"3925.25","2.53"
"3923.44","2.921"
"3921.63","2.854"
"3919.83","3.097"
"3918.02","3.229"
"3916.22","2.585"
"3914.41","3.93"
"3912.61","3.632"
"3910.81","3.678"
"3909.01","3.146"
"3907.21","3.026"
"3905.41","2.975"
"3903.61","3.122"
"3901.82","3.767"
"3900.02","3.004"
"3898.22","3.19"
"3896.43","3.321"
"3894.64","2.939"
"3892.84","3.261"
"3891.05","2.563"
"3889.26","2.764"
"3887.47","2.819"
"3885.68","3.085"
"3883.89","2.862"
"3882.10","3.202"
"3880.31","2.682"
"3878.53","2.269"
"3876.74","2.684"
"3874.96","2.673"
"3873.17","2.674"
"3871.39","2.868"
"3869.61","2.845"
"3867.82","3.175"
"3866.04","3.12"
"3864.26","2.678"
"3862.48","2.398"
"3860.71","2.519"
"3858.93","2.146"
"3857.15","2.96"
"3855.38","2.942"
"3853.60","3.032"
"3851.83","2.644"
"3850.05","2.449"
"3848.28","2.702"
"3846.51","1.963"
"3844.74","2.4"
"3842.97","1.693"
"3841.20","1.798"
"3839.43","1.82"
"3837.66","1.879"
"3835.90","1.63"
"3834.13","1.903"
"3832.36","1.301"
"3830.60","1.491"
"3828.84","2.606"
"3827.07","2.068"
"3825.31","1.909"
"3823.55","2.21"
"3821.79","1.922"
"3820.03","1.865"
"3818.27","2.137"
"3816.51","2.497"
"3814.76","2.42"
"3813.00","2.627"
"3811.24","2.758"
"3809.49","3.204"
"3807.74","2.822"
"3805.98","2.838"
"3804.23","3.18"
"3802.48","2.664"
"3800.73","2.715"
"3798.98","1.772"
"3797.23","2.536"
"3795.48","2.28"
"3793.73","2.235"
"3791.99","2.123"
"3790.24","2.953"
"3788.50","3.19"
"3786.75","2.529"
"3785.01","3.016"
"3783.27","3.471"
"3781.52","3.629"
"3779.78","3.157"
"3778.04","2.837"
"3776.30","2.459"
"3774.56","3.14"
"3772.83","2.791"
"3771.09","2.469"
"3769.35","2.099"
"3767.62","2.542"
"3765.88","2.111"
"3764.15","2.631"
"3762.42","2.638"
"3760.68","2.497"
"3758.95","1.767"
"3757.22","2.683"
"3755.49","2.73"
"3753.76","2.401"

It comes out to 1.8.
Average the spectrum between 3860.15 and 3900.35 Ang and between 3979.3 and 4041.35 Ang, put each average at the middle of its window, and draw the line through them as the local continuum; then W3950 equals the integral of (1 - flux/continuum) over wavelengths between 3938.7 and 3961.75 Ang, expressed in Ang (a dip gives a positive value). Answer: 4.9 Ang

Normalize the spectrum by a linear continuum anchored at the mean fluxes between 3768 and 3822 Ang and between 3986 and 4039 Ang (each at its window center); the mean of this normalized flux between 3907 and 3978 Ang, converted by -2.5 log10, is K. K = 0.40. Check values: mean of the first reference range 2.66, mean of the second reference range 4.47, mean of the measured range 2.69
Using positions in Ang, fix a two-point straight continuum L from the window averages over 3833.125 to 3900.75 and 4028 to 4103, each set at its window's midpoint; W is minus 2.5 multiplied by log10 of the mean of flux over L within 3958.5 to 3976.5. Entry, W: 0.42 mag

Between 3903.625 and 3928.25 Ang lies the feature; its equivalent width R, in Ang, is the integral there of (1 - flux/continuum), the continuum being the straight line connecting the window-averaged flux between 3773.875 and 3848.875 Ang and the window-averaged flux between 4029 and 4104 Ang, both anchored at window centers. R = 1.4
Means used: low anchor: 2.42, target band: 3.07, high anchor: 4.48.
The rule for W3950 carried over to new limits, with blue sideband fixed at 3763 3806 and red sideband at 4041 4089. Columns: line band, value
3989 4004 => -1.06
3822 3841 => 7.05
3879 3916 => 3.12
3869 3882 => 2.28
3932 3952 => 6.98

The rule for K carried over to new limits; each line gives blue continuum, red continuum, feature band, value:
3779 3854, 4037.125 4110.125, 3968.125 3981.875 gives 0.26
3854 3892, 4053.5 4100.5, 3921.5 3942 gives 0.48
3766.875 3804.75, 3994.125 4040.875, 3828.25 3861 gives 0.40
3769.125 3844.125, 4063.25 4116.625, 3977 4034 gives -0.11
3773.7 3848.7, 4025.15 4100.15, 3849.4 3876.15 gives 0.04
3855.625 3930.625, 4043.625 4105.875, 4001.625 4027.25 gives -0.17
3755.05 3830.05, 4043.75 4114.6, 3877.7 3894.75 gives 0.12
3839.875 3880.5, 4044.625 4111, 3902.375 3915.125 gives -0.13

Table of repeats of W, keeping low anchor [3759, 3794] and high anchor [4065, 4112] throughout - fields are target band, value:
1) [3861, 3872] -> 0.145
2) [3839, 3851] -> 0.410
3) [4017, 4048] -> -0.061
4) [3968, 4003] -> 0.082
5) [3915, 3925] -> 0.202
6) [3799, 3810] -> 0.026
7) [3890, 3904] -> 0.088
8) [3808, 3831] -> 0.264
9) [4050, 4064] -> 0.000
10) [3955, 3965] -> 0.329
